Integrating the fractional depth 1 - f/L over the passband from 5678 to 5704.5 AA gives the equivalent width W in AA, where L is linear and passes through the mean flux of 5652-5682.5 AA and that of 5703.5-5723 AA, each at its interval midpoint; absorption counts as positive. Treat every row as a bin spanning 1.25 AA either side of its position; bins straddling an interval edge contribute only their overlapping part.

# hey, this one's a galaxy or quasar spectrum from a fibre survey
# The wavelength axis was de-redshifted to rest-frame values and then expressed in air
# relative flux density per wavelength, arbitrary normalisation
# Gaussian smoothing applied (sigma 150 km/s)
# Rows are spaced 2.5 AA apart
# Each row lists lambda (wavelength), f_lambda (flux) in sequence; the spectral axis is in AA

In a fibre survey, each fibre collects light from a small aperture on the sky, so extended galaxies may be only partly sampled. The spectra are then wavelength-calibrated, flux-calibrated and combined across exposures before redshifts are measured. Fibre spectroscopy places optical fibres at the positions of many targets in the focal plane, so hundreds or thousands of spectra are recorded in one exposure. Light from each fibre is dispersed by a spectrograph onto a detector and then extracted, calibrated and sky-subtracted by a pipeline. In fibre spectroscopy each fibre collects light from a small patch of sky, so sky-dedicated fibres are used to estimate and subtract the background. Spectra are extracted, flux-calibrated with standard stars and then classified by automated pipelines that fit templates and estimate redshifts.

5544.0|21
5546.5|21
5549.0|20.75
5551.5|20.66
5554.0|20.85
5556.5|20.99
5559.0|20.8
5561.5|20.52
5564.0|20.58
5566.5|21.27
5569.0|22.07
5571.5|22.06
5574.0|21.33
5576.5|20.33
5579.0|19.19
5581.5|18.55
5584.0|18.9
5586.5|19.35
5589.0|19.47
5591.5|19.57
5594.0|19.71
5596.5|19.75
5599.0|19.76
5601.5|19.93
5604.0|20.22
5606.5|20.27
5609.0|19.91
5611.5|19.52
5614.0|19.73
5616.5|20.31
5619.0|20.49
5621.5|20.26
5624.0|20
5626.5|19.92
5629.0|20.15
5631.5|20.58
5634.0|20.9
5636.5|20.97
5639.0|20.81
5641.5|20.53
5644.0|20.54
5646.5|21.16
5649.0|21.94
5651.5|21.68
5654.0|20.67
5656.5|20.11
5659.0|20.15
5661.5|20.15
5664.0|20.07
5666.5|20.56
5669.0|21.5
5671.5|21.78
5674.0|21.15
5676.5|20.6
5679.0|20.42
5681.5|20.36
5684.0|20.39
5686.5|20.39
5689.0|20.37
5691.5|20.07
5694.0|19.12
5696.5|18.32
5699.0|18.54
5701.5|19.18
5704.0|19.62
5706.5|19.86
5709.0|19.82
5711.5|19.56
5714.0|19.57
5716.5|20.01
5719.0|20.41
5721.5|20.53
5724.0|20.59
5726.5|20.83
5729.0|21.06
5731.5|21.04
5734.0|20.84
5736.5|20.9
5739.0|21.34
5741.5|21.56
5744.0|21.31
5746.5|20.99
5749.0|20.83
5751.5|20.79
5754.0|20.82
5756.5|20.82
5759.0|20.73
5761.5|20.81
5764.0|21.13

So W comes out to 0.8 AA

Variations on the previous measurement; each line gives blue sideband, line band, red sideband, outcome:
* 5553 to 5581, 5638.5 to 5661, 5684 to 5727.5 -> -0.7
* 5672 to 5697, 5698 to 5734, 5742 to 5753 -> 0.9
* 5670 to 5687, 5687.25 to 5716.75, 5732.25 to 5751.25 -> 1.9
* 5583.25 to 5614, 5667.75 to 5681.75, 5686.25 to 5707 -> -1.1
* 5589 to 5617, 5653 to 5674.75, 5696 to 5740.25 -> -0.7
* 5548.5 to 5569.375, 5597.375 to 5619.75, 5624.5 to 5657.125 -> 0.9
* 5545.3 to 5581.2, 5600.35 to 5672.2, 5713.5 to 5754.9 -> 1.1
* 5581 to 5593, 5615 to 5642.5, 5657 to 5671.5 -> -0.7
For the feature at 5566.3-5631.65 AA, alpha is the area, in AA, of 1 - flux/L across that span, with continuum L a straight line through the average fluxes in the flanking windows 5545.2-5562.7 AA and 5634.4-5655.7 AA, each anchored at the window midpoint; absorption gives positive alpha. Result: 2.6 AA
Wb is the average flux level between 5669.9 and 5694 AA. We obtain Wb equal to 20.5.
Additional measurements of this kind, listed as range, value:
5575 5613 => 19.6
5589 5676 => 20.4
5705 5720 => 19.9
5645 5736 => 20.4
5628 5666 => 20.7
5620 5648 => 20.5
